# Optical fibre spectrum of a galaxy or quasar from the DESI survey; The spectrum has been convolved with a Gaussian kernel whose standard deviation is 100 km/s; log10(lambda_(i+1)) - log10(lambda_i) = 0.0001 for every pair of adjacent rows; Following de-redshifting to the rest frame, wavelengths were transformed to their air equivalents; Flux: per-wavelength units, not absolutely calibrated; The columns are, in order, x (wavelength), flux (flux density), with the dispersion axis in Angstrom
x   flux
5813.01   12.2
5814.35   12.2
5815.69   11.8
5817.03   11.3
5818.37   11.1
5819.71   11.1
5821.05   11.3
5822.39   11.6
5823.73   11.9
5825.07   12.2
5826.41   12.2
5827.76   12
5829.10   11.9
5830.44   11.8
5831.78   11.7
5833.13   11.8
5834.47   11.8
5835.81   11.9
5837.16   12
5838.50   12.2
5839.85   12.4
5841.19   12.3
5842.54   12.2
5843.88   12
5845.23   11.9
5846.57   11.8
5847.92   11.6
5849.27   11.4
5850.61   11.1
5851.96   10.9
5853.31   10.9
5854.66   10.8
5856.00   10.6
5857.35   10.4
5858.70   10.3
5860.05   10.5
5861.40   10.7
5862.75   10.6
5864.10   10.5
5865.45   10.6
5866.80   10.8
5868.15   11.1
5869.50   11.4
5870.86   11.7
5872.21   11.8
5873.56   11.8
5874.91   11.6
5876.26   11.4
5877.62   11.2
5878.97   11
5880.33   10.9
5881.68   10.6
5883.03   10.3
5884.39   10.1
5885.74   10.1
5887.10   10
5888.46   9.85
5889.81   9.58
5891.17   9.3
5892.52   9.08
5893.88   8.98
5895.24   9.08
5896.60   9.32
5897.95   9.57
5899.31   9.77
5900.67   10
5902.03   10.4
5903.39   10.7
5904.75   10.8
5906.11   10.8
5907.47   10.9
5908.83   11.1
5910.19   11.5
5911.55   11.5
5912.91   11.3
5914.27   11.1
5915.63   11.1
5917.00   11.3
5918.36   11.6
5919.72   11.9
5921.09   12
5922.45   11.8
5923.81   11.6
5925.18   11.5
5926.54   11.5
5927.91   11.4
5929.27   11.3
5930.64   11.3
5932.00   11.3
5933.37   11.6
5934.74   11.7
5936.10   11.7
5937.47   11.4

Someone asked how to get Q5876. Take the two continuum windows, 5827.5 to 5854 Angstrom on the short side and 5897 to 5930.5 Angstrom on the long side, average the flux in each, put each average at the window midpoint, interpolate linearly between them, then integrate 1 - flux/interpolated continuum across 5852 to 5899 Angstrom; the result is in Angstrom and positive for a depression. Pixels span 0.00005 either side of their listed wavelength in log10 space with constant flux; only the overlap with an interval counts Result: 4.0 Angstrom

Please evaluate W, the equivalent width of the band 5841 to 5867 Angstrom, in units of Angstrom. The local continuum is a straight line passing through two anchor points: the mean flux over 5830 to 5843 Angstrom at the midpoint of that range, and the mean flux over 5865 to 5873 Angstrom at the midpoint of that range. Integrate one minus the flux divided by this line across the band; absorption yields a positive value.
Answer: 1.2 Angstrom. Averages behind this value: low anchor 12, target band 11.1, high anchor 11.3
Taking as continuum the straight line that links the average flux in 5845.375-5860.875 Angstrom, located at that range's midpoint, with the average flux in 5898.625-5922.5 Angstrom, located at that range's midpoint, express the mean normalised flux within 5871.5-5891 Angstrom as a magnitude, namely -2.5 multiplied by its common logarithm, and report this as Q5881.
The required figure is 0.03 mag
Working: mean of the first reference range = 11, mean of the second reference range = 11.1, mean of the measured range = 10.7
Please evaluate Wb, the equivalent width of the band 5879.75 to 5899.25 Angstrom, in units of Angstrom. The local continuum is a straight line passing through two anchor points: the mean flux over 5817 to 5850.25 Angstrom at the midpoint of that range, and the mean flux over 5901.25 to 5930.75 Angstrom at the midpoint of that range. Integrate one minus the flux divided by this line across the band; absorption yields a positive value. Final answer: 2.9 Angstrom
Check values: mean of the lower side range 11.8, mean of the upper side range 11.3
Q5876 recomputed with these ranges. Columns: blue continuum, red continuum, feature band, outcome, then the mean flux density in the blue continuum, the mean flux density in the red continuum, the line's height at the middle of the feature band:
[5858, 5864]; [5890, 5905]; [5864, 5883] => -1.7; 10.5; 9.69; 10.2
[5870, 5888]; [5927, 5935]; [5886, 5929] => 2.1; 10.9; 11.4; 11.2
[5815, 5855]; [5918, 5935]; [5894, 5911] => 1.9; 11.7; 11.6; 11.6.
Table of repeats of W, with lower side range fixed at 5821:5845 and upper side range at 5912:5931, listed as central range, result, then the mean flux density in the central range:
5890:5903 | 2.34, 9.53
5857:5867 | 1.07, 10.5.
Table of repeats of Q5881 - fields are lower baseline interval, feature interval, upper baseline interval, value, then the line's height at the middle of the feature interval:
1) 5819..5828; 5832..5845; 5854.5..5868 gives -0.071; 11.3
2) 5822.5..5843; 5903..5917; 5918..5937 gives 0.054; 11.7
